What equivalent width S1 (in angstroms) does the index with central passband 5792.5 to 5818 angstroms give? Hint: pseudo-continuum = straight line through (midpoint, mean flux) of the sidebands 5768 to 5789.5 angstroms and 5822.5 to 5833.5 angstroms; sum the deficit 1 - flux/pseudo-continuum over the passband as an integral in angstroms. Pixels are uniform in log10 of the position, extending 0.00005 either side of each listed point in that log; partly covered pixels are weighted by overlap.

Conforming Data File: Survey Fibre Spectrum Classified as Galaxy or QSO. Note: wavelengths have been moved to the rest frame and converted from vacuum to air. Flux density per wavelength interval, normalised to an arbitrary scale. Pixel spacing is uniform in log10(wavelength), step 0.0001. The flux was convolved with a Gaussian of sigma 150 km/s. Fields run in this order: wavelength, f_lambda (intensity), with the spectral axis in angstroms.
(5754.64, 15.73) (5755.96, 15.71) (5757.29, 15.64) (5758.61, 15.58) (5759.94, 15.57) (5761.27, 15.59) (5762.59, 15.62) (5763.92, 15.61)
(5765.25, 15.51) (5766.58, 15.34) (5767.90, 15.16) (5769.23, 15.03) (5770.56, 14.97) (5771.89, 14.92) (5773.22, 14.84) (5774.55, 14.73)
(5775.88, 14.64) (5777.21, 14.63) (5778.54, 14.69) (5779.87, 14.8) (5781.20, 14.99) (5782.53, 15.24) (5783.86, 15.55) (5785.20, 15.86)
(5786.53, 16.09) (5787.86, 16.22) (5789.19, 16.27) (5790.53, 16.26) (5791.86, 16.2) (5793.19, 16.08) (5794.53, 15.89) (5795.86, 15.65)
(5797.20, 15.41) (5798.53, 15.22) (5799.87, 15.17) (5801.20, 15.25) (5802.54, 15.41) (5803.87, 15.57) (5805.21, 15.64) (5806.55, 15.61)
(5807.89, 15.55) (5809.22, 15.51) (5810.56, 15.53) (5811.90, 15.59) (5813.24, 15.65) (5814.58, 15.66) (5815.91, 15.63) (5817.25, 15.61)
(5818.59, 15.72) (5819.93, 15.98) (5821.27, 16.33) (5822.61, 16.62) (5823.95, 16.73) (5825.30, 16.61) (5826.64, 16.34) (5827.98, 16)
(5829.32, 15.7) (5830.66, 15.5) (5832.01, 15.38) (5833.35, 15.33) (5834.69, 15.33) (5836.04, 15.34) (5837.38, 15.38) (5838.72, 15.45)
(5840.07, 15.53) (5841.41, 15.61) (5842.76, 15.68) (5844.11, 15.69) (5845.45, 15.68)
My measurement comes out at 0.1 angstroms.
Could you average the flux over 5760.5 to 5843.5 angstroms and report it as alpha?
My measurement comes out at 15.6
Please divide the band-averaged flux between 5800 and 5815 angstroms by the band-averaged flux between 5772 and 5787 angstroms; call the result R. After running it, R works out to 1.0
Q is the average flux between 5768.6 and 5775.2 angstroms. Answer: 14.9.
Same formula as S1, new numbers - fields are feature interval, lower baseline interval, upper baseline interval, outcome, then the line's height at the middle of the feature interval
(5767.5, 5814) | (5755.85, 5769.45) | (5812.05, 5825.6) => 1.0 angstroms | 15.8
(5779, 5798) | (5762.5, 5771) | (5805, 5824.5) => -0.2 angstroms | 15.5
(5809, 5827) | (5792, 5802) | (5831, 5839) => -0.6 angstroms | 15.5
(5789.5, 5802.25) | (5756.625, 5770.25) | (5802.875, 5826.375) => 0.0 angstroms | 15.7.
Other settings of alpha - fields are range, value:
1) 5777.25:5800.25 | 15.6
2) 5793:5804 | 15.5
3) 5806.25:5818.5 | 15.6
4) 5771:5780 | 14.8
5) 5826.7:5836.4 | 15.6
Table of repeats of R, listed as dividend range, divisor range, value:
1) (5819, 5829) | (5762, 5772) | 1.07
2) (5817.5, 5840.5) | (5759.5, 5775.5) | 1.04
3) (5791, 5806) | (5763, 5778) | 1.04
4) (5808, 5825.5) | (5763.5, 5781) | 1.06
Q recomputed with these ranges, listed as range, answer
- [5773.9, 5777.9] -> 14.7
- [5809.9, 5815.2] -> 15.6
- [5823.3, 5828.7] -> 16.4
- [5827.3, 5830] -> 15.9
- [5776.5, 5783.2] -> 14.9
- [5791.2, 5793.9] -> 16.1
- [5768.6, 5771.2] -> 15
